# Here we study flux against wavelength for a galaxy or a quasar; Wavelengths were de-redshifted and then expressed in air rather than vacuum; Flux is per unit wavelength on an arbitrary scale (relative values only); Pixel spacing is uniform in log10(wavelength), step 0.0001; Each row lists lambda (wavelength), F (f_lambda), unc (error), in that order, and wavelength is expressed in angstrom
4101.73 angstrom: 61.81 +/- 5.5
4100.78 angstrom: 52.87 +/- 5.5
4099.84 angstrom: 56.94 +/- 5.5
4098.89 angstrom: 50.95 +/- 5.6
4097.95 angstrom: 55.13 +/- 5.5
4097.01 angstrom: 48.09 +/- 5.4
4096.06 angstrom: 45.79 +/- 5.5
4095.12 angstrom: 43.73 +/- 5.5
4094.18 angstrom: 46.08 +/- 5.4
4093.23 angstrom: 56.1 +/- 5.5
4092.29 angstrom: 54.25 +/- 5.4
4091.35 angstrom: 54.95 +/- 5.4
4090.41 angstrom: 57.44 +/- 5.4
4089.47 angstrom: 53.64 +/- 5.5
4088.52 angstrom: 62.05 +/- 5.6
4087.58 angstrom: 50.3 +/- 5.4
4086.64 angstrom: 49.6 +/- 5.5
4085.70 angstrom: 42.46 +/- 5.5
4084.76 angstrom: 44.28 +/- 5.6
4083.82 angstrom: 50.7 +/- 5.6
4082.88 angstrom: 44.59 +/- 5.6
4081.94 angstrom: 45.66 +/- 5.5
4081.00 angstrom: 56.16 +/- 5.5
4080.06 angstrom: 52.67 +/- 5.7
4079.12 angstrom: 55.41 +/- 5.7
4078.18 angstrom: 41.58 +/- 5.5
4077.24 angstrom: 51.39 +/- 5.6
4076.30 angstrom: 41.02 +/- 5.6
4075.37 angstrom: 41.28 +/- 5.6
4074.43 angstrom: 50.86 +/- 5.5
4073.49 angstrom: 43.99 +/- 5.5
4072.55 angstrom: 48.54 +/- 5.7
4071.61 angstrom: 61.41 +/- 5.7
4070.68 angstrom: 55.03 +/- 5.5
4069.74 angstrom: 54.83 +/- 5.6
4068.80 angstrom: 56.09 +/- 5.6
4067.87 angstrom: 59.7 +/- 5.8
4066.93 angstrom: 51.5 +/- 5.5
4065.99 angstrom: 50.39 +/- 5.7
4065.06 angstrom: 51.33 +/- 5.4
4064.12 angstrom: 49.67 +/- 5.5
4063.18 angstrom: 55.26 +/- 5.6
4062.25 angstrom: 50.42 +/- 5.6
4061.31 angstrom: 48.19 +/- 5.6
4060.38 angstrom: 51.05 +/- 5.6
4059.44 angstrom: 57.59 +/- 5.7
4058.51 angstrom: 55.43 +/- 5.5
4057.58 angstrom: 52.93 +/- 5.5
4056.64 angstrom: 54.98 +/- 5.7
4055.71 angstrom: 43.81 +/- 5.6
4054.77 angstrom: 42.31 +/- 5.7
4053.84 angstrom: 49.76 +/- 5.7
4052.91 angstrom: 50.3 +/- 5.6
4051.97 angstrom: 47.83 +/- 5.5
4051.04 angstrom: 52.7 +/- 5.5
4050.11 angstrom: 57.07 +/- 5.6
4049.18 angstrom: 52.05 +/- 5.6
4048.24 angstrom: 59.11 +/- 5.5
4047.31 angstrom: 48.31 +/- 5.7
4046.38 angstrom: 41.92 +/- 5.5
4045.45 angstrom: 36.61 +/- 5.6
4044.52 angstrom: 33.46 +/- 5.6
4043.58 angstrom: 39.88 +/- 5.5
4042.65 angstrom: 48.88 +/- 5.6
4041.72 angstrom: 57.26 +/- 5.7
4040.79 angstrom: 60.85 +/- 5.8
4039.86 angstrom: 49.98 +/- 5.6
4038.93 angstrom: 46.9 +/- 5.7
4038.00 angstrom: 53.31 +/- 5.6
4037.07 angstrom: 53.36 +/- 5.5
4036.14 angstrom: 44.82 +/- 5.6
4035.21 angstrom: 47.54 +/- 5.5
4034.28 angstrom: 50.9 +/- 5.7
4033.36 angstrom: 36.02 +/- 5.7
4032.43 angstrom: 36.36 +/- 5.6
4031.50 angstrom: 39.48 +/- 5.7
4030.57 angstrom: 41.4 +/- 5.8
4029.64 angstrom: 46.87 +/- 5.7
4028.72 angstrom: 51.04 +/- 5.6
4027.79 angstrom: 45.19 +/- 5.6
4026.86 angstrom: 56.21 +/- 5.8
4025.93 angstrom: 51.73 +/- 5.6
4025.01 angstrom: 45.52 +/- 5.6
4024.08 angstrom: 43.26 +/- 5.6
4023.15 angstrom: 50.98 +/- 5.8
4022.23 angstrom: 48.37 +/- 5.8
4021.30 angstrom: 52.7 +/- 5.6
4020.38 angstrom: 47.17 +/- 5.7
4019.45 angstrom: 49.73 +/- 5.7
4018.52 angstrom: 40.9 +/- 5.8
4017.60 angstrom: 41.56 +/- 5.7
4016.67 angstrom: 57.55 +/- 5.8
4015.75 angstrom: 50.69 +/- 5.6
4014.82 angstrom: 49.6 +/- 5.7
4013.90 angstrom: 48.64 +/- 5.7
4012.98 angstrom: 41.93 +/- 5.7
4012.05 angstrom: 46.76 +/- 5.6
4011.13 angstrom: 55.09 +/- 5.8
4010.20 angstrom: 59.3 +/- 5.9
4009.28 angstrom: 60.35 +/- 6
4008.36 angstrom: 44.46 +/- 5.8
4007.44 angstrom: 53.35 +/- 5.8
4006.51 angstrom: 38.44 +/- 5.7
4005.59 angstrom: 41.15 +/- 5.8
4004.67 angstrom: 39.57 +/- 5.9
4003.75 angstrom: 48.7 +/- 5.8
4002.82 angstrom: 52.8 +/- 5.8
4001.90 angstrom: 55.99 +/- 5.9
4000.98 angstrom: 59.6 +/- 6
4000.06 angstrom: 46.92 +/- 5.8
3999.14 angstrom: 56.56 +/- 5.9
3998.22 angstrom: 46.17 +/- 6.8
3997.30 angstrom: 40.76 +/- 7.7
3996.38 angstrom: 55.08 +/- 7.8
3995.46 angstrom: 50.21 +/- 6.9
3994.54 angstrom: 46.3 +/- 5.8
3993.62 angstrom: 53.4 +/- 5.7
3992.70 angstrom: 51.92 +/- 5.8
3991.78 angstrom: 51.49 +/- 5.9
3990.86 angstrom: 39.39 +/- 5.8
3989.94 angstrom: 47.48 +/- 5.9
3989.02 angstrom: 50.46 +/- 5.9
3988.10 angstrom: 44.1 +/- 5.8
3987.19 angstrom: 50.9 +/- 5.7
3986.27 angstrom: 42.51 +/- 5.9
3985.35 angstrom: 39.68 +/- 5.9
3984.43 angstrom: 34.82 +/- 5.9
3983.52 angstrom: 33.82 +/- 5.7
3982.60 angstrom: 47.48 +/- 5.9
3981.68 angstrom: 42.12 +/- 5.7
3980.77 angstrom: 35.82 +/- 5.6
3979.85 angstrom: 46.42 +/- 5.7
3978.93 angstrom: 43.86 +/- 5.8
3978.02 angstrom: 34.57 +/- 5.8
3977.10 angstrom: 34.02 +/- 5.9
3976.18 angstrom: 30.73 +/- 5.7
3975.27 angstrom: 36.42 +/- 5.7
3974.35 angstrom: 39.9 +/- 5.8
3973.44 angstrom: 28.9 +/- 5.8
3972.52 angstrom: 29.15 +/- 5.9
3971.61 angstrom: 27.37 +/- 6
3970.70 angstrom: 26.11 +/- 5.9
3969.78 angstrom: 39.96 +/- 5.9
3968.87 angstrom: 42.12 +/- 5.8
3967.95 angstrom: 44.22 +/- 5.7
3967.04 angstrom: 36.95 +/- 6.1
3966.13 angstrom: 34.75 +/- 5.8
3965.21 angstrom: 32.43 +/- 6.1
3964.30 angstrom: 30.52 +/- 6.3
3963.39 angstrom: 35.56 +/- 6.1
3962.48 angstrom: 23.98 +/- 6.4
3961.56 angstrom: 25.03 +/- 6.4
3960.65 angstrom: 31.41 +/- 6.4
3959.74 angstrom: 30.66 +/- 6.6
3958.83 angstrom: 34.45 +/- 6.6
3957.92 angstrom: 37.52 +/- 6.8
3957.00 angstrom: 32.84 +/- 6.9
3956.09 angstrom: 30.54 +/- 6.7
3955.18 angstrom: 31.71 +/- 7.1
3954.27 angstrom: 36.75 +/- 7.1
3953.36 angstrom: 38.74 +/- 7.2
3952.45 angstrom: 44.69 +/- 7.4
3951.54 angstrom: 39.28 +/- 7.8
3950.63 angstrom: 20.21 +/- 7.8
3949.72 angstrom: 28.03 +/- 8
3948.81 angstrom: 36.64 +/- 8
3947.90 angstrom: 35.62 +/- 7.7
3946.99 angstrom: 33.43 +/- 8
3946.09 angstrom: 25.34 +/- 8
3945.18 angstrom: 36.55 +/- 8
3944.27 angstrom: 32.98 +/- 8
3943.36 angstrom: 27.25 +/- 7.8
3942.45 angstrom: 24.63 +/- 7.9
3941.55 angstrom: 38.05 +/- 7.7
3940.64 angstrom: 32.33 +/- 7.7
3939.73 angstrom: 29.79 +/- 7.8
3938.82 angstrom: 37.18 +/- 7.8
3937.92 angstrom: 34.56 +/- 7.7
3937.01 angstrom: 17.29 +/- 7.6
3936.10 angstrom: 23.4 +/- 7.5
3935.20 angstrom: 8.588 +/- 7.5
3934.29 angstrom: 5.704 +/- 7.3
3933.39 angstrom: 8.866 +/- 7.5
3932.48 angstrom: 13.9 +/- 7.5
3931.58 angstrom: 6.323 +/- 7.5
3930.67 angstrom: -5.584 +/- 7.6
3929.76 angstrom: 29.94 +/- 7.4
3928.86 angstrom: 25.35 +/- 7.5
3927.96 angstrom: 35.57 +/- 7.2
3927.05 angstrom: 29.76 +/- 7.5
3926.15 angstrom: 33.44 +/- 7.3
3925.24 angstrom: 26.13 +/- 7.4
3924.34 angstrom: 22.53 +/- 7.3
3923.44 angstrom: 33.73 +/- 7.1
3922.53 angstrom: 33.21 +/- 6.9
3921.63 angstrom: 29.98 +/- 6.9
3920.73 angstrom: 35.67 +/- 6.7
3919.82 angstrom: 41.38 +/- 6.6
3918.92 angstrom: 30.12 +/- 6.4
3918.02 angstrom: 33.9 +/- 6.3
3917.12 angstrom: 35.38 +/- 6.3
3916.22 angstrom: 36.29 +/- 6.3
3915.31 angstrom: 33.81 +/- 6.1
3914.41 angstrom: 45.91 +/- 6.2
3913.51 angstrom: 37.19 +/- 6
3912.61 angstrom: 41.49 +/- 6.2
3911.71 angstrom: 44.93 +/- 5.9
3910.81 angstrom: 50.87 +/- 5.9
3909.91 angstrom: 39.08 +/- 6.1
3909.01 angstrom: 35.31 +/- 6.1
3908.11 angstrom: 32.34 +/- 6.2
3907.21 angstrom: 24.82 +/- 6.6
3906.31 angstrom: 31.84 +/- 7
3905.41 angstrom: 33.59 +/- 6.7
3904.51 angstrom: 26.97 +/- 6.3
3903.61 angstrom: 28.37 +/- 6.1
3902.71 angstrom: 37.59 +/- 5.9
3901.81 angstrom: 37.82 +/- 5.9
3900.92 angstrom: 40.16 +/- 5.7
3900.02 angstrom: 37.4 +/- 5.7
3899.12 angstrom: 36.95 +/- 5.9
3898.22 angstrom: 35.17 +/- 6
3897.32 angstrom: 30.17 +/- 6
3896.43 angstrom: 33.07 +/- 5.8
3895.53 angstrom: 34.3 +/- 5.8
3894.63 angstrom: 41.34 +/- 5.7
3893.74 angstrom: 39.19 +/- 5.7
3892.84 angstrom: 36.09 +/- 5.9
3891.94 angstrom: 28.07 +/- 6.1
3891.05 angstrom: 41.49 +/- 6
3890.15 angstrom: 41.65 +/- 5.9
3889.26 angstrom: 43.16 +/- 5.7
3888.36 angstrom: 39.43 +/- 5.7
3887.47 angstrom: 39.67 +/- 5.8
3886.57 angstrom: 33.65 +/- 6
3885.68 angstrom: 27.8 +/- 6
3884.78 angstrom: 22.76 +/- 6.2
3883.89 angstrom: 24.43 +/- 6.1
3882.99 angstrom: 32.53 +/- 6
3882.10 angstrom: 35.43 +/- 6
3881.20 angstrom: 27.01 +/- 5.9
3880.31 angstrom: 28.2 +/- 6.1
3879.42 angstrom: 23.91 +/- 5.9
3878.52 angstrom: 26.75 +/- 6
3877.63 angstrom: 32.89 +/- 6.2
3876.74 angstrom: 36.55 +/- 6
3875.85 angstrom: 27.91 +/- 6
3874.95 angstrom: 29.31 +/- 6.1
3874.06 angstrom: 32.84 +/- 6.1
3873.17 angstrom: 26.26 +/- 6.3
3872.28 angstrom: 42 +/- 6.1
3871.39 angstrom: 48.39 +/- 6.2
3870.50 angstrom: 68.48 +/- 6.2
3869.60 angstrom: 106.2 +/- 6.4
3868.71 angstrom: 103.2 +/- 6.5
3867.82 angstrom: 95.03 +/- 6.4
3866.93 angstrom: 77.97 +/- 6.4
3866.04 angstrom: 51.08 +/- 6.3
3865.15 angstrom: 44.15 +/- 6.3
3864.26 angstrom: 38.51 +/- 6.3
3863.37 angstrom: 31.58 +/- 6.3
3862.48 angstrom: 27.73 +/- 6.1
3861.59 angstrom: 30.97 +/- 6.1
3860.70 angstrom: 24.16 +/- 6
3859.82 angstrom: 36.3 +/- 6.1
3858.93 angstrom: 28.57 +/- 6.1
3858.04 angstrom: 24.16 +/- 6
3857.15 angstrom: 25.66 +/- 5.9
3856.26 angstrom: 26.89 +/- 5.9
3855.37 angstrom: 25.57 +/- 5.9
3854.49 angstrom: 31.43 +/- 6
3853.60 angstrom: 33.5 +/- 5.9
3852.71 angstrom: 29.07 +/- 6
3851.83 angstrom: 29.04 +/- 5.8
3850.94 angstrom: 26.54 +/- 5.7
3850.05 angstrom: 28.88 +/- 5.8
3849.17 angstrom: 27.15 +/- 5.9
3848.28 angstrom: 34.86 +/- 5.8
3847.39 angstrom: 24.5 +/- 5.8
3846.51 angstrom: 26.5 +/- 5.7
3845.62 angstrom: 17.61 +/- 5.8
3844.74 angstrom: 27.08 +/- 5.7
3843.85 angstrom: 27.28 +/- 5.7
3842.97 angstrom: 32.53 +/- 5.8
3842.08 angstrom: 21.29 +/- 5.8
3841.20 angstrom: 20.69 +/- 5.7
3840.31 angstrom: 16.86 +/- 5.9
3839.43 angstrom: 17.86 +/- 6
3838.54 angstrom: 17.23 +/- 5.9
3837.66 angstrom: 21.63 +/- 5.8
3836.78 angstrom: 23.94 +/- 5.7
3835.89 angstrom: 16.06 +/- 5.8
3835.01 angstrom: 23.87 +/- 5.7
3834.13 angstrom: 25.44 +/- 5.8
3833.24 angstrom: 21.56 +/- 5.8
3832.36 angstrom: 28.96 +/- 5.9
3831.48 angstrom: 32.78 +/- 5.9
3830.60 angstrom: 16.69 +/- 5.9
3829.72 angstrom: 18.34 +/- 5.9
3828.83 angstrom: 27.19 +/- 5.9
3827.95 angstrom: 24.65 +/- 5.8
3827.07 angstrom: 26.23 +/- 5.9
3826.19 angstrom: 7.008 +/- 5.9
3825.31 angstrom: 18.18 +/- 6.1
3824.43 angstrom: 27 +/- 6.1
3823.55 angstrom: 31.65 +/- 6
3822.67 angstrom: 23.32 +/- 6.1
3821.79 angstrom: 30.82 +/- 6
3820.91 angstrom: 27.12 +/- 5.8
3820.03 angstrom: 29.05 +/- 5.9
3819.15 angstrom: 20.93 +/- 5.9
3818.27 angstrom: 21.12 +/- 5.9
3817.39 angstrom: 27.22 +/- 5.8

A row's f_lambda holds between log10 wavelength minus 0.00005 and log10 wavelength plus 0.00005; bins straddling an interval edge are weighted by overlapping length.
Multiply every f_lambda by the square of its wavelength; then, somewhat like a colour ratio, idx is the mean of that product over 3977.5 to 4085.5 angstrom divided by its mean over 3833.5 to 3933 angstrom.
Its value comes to 1.55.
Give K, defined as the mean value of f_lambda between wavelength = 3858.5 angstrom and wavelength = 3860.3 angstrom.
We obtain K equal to 32.4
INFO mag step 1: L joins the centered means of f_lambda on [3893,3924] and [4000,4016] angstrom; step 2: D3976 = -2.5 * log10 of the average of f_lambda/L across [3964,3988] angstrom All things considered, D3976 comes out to 0.21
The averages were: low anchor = 35.8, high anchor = 49.7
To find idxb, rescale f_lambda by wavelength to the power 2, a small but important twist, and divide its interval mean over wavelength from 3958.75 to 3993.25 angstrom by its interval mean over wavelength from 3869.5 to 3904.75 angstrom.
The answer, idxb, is 1.10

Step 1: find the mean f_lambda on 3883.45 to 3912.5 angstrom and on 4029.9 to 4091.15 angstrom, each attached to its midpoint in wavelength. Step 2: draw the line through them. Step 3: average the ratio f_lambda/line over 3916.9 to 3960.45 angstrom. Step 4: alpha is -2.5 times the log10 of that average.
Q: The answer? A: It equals 0.33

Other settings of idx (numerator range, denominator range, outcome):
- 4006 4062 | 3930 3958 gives 1.88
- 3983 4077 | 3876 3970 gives 1.61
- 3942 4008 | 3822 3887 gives 1.30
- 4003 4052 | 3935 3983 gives 1.49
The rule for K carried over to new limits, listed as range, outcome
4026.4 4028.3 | 50.6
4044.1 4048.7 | 44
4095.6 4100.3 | 51.3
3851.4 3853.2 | 29.2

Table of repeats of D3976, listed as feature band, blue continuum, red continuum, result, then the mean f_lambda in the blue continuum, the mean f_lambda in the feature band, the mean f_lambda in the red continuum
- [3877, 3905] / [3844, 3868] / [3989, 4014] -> 0.112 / 33.5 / 33.7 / 49.4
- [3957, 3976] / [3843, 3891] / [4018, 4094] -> 0.291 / 36.8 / 33.3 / 49.6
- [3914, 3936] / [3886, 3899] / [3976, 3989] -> 0.408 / 36.8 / 26.1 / 40.6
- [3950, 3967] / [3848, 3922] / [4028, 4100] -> 0.274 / 37.2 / 32.9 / 49.7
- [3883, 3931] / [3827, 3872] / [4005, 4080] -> 0.129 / 33.7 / 33.9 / 49.1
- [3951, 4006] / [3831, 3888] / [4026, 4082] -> 0.083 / 33.6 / 40.3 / 49.5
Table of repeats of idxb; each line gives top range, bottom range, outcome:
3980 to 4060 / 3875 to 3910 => 1.53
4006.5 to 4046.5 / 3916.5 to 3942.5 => 1.93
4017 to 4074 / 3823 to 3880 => 1.67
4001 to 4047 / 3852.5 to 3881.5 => 1.27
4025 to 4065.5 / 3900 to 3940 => 1.74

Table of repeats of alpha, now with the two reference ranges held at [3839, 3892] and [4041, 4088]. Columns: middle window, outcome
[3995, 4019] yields -0.08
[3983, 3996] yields -0.03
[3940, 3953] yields 0.26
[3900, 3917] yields 0.06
